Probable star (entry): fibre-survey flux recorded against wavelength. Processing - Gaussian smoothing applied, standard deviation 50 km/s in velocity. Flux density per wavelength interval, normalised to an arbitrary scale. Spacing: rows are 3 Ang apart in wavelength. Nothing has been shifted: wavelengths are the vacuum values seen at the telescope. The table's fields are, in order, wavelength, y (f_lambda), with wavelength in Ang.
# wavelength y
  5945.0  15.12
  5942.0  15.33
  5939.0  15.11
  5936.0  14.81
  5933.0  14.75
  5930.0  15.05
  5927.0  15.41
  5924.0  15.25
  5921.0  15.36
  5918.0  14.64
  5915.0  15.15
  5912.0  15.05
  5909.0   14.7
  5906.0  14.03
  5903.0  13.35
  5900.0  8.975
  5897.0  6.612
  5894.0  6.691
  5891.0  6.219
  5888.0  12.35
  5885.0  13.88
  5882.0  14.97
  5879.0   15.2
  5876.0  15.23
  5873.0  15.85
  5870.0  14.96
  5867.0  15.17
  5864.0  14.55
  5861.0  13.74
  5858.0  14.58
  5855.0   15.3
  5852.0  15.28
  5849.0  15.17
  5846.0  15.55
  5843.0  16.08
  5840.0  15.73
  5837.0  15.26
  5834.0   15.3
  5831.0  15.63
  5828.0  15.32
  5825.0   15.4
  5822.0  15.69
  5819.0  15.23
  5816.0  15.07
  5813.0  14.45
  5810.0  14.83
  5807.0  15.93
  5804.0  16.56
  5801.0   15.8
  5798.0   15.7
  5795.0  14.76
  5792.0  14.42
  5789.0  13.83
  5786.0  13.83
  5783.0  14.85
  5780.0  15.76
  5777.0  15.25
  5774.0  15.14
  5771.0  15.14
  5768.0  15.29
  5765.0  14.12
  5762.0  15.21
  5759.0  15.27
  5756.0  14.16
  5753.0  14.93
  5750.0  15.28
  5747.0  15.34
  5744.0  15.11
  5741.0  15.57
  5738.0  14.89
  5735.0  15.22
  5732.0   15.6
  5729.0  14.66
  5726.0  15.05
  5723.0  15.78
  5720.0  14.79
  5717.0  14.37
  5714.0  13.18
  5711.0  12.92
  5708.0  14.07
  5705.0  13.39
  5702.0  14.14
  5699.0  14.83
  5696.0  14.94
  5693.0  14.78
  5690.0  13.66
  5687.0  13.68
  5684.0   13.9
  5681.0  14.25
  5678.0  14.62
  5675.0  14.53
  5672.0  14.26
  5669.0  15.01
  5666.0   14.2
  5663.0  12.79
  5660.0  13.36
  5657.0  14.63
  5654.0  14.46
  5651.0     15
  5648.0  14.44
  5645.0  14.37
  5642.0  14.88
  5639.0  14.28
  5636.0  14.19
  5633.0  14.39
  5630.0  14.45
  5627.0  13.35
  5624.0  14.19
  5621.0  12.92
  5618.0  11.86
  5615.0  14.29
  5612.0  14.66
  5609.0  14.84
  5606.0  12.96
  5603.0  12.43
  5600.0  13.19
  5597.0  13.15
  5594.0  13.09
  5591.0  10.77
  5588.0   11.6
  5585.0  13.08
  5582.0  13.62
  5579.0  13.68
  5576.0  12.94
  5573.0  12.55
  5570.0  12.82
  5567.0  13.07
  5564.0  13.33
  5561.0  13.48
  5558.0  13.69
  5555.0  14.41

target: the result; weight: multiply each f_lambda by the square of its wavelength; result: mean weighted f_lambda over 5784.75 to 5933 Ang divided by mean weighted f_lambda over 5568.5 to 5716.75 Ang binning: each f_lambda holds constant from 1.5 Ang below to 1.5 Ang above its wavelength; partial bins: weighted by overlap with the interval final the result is 1.1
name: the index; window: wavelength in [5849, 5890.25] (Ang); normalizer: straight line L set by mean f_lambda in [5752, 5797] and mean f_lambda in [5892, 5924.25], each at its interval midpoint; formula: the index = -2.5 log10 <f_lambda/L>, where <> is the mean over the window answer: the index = -0.11 mag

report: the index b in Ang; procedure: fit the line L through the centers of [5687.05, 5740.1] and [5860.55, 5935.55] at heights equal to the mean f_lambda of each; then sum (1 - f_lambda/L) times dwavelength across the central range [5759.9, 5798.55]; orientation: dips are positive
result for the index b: -2.0 Ang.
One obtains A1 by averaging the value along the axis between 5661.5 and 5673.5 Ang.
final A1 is 14.1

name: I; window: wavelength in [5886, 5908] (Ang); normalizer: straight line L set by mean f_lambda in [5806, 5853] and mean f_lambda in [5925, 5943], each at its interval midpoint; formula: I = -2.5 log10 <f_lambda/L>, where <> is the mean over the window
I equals 0.46 mag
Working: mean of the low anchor 15.4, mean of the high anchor 15.1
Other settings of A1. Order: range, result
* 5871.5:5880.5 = 15.4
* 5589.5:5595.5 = 11.9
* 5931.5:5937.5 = 14.8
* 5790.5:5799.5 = 15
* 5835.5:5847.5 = 15.7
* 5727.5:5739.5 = 15.1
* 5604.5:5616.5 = 14.2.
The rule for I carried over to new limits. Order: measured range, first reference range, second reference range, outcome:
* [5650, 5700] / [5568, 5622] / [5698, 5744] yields -0.02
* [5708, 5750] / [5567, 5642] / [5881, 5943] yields -0.12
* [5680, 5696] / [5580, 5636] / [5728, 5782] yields 0.01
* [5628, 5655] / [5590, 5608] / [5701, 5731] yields -0.09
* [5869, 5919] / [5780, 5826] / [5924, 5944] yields 0.18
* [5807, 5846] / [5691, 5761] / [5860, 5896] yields -0.13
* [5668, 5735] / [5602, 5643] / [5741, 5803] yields 0.00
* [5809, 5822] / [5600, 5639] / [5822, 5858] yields 0.02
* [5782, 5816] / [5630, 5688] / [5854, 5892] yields -0.06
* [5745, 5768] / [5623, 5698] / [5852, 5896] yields -0.08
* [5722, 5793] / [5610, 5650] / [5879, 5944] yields -0.10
